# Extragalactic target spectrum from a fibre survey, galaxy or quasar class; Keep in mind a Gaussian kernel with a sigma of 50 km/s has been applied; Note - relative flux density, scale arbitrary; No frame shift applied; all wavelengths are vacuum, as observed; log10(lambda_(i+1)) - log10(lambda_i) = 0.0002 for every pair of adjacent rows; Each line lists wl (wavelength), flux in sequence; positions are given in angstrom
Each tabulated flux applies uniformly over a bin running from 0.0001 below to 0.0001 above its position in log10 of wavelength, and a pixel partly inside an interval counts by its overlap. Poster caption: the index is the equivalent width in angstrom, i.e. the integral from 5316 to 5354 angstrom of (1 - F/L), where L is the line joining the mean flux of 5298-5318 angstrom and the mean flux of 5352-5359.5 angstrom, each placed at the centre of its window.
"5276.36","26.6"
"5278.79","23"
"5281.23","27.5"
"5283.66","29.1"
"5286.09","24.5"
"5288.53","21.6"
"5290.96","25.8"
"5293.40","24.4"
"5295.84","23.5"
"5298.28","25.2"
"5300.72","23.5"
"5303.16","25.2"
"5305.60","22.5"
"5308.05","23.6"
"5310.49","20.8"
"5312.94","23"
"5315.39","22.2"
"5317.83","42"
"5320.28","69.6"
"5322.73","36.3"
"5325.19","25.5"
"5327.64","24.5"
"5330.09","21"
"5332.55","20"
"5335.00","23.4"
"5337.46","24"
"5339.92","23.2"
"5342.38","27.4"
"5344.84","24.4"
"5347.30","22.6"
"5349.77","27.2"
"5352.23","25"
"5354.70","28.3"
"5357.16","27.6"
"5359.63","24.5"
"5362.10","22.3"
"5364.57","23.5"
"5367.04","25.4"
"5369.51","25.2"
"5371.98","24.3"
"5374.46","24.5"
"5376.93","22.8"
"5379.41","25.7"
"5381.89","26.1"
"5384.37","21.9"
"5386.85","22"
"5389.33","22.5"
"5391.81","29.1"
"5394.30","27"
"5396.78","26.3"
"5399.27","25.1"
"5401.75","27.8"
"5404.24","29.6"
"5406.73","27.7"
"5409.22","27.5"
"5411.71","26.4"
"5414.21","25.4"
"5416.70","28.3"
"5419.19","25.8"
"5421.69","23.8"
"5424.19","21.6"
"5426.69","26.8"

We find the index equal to -4.8 angstrom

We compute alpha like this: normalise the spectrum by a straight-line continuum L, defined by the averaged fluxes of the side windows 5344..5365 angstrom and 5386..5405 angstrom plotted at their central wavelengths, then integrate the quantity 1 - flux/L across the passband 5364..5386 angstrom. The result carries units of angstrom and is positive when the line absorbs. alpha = 1.1 angstrom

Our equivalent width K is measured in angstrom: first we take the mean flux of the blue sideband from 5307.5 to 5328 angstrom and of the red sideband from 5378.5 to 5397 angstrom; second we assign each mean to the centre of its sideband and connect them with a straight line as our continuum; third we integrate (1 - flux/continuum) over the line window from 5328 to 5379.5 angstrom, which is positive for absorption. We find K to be 7.5 angstrom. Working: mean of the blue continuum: 32.5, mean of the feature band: 24.4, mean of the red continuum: 25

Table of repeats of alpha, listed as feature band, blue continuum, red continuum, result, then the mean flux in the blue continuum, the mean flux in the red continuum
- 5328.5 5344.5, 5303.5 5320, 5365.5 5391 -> 2.0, 28.2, 24.1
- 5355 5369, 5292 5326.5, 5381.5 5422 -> 1.2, 29.1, 26.1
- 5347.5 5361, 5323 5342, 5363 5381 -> -1.1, 23.9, 24.5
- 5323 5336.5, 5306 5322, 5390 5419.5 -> 3.5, 33.1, 27.1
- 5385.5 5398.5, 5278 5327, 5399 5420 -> 0.9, 27.9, 27.2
